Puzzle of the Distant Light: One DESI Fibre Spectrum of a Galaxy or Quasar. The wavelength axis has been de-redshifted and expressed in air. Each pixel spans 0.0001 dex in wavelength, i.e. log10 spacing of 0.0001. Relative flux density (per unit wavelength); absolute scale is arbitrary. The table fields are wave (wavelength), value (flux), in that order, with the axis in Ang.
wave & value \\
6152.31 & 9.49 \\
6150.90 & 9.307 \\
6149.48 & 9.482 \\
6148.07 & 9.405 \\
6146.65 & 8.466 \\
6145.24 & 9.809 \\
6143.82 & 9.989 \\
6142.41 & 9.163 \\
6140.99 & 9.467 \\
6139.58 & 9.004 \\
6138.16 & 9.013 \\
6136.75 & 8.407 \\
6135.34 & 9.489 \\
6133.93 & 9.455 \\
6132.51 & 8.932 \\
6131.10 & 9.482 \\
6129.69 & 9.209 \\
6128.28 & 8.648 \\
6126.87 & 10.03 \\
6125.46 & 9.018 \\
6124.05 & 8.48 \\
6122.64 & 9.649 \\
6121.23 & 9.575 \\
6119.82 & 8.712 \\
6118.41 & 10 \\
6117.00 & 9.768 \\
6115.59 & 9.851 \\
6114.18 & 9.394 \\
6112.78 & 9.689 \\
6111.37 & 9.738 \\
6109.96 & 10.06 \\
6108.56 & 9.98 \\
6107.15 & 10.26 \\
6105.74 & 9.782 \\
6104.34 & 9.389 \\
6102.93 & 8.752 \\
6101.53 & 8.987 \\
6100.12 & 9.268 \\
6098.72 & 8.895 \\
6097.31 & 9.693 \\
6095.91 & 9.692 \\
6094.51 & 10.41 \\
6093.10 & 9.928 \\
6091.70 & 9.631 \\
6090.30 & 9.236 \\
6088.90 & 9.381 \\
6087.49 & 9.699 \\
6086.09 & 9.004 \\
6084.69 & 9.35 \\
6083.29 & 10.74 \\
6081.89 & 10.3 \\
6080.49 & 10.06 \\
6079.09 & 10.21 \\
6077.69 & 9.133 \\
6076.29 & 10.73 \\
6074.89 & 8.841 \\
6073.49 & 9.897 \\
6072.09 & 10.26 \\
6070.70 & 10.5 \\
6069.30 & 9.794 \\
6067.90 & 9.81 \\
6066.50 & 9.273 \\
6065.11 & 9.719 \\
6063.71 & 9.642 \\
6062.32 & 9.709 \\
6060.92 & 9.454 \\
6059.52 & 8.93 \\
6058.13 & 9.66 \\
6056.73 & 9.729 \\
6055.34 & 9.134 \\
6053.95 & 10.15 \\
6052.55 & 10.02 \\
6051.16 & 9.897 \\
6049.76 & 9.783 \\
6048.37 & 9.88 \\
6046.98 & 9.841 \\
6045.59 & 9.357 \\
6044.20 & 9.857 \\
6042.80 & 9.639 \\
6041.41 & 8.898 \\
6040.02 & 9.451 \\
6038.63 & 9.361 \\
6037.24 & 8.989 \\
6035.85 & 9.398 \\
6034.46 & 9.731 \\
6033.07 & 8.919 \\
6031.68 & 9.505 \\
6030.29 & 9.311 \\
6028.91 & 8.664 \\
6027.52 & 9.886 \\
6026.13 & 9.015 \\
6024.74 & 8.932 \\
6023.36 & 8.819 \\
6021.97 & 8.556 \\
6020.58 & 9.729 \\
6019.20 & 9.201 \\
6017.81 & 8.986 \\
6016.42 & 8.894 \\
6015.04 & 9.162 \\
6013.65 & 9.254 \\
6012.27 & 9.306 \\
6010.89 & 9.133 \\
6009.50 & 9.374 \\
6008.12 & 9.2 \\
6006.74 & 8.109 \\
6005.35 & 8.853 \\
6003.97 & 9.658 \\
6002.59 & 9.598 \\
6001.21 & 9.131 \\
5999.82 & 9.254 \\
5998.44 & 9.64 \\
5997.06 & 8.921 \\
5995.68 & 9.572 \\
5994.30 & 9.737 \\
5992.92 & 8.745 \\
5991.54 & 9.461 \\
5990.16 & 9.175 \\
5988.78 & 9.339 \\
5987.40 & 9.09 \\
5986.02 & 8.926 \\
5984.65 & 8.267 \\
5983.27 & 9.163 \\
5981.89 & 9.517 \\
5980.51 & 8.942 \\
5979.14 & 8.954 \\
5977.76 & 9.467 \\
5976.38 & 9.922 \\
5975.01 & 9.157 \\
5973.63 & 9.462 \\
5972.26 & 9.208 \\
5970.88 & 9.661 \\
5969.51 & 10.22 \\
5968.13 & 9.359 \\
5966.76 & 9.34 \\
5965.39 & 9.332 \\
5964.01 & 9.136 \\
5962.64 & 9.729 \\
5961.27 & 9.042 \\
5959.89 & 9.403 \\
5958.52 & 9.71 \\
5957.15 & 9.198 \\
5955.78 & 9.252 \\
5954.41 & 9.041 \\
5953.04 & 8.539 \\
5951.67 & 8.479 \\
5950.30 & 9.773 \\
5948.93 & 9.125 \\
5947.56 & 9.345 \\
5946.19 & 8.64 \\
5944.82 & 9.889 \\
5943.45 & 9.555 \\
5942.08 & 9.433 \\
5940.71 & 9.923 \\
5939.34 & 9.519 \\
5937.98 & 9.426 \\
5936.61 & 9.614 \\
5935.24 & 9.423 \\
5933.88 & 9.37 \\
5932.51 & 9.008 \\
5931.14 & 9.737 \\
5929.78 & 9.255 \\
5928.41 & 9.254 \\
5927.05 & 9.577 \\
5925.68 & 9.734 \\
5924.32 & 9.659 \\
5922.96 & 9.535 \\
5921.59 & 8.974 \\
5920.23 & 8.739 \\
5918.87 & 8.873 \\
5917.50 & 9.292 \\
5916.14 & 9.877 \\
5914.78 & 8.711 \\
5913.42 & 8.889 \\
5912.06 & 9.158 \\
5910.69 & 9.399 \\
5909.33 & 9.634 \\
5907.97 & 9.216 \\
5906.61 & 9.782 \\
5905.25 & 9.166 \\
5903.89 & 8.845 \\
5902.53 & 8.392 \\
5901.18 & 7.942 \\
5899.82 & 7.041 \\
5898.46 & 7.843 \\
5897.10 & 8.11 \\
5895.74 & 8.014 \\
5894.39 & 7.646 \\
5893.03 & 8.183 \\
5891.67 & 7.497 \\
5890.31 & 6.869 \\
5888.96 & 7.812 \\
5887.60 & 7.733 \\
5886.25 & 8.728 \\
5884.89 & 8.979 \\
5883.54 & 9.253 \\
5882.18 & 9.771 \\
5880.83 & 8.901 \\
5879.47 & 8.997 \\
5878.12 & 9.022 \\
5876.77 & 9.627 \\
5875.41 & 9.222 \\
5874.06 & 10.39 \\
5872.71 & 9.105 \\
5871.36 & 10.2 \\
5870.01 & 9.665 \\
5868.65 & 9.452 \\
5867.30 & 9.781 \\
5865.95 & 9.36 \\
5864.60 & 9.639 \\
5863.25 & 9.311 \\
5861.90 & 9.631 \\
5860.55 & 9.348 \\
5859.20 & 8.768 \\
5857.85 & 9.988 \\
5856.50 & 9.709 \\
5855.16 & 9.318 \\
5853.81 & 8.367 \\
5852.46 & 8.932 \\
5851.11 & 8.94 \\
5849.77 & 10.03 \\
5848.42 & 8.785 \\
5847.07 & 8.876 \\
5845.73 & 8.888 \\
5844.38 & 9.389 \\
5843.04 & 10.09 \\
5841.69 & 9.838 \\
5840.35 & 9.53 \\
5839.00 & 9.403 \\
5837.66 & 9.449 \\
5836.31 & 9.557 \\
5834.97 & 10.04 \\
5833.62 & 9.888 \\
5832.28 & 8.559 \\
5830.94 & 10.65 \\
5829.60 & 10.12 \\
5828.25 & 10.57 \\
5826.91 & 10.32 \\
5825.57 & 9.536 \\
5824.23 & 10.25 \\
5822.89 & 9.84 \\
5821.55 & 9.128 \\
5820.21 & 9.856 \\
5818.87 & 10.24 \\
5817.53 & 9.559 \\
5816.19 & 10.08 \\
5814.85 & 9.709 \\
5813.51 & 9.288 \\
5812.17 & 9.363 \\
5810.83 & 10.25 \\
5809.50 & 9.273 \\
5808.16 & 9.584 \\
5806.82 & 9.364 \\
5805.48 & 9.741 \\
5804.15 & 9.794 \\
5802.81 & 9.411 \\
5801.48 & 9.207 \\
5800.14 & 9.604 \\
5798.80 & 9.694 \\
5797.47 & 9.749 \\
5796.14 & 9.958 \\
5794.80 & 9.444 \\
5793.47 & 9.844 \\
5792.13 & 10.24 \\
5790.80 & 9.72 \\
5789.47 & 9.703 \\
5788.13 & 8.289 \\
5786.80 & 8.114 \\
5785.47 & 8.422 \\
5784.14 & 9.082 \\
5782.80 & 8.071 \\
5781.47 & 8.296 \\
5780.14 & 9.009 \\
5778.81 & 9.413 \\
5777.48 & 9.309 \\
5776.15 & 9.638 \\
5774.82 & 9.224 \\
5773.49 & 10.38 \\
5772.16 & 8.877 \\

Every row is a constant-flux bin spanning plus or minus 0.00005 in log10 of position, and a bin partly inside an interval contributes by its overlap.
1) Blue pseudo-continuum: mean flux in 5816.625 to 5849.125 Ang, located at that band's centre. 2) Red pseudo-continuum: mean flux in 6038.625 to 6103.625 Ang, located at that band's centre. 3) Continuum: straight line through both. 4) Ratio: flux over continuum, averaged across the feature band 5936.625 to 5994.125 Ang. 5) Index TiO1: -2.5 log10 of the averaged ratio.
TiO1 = 0.04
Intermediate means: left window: 9.68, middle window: 9.3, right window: 9.65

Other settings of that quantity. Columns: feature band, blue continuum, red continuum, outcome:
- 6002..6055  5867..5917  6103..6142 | -0.02 mag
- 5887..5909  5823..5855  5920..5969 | 0.16 mag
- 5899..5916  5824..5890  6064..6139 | 0.07 mag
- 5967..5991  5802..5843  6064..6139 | 0.04 mag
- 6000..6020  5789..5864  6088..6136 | 0.05 mag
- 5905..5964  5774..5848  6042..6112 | 0.03 mag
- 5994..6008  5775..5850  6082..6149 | 0.03 mag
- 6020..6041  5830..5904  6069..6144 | 0.02 mag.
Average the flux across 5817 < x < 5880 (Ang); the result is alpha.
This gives 9.56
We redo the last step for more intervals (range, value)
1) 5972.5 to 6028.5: 9.18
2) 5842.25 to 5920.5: 8.99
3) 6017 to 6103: 9.54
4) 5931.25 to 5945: 9.51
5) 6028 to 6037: 9.26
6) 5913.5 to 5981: 9.34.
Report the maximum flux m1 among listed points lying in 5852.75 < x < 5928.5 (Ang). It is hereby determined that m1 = 10.39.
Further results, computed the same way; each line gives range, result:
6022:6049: 9.886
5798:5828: 10.32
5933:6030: 10.22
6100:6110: 10.26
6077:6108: 10.74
